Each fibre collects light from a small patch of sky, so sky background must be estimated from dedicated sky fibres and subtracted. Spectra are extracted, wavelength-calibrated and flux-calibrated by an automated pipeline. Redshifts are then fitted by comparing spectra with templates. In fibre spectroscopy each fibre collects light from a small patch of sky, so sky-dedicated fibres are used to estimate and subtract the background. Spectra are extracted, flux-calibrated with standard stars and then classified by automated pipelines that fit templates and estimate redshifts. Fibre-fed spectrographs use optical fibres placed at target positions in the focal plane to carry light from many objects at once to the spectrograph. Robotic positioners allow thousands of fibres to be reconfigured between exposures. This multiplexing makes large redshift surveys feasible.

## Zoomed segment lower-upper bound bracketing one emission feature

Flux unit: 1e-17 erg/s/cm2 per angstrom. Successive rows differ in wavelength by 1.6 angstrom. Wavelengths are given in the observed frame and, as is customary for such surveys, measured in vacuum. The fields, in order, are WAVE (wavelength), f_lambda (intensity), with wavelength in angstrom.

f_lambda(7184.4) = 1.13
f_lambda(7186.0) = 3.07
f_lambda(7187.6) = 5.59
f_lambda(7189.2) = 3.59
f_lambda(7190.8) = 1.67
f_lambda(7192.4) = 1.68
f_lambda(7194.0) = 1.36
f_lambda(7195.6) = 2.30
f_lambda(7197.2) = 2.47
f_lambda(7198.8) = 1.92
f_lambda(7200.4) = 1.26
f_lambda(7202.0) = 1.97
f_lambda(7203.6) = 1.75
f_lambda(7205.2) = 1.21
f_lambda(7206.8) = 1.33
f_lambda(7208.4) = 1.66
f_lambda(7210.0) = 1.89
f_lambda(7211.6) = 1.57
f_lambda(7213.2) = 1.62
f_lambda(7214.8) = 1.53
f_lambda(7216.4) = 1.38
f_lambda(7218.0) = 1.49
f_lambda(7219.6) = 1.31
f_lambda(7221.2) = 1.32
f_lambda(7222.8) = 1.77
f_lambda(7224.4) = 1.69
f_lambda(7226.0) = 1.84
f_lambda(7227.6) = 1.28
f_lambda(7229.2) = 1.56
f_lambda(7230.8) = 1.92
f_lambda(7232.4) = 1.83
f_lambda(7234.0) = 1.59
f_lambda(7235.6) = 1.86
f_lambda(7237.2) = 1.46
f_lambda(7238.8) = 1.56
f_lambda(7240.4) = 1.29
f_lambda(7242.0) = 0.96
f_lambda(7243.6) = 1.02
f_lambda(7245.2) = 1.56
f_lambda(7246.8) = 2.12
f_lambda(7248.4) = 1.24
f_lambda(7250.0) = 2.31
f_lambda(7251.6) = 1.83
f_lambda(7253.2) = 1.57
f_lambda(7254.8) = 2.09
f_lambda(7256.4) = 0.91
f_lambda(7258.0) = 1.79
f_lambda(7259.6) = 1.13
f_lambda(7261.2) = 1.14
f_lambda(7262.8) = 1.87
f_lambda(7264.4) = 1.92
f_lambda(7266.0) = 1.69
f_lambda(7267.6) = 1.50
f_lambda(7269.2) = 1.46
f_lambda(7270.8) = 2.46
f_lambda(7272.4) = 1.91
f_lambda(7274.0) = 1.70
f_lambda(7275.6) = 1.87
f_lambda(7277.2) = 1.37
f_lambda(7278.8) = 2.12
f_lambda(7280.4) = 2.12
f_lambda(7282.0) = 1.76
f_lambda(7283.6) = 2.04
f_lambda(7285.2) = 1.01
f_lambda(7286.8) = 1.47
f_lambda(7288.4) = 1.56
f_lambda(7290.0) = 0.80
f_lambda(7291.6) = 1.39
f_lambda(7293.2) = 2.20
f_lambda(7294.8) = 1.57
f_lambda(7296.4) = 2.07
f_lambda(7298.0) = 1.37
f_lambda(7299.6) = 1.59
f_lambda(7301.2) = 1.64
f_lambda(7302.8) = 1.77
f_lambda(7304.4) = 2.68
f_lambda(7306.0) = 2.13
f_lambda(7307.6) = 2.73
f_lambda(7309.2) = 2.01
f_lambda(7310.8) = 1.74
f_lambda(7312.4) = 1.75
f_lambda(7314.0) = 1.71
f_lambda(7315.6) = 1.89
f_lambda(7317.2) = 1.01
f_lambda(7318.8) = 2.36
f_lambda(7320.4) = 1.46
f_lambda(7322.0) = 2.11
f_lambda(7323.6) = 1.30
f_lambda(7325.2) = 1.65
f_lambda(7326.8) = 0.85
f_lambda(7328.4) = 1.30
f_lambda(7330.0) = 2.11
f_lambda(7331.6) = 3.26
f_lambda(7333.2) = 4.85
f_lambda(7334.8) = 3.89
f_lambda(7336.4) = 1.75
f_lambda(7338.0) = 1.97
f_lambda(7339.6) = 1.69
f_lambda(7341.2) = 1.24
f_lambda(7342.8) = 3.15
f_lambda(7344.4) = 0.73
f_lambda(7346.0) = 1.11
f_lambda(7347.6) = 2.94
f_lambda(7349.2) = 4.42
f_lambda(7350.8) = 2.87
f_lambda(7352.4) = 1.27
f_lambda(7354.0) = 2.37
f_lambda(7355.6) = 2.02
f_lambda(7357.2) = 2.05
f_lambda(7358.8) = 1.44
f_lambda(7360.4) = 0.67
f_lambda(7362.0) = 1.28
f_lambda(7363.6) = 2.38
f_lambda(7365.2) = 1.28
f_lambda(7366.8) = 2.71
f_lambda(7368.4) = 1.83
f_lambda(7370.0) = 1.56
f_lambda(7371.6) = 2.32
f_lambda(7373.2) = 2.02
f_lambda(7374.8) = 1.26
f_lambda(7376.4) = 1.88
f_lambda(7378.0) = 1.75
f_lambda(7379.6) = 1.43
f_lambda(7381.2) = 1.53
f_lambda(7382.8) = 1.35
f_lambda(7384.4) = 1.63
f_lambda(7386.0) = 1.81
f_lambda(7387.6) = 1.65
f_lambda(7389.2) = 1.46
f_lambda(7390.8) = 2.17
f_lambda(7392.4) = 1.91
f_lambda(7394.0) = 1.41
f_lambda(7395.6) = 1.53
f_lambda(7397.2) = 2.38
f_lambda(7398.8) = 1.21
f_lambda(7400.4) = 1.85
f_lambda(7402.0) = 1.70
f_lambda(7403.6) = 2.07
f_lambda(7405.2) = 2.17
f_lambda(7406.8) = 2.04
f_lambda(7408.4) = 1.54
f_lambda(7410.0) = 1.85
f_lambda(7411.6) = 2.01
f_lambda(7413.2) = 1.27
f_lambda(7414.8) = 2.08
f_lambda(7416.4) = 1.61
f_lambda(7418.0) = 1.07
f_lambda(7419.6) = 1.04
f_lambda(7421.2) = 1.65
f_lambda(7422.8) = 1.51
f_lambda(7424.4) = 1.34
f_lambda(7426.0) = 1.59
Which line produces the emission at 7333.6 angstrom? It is [S II]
